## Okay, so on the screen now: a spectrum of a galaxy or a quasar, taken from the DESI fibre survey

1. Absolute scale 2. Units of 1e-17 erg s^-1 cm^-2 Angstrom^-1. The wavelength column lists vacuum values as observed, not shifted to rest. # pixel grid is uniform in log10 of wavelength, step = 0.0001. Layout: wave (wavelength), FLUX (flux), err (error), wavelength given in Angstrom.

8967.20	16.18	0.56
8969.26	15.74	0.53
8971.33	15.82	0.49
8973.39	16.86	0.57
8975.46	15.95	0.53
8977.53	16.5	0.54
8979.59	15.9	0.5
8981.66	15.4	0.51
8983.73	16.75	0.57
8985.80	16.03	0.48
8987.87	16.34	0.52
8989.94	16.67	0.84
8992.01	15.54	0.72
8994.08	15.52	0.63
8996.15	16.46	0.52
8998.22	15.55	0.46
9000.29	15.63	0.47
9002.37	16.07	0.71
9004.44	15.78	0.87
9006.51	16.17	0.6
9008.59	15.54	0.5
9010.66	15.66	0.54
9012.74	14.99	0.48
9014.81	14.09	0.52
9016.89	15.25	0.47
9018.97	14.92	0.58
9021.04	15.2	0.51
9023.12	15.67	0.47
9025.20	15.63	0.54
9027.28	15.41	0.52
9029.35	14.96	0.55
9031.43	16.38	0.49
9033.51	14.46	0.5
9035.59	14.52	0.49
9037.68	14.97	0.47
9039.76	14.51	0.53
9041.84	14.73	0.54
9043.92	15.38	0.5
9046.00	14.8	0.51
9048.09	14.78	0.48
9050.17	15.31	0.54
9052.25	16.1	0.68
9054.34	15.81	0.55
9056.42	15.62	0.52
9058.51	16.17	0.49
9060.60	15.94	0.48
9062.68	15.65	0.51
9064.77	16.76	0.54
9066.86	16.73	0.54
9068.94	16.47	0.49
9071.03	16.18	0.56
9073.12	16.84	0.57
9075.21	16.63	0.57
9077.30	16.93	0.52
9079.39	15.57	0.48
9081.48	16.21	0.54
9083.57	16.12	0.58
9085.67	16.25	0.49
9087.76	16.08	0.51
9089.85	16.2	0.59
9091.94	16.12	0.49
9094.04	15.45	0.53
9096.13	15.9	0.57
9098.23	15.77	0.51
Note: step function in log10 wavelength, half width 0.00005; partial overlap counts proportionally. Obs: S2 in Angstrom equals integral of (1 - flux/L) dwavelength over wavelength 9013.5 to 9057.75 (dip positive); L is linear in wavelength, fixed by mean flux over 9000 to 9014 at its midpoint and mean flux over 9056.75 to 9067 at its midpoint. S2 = 2.1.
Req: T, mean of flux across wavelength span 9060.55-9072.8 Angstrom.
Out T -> 16.4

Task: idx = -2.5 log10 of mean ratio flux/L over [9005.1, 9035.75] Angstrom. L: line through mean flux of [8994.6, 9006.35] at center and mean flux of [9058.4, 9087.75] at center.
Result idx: 0.05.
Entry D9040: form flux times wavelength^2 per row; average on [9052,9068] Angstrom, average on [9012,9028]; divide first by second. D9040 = 1.1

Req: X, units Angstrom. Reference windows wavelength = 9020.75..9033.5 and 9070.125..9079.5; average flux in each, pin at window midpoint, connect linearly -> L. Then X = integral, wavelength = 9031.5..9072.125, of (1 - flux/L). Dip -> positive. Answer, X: 1.2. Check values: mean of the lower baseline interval 15.5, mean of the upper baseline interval 16.5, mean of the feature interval 15.5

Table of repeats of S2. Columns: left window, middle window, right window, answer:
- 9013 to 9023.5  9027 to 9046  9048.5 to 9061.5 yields 0.45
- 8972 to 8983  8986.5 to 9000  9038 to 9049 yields -0.14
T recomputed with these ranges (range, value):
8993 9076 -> 15.6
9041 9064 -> 15.5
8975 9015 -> 15.9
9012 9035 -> 15.2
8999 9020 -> 15.4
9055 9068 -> 16.1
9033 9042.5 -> 14.6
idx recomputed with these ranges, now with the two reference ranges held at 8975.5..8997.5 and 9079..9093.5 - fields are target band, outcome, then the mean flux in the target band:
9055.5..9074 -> -0.012 mag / 16.3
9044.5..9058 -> 0.045 mag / 15.4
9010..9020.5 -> 0.079 mag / 15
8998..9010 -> 0.020 mag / 15.8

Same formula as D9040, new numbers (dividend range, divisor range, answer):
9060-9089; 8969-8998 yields 1.03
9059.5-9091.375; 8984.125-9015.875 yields 1.05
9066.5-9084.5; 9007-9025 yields 1.09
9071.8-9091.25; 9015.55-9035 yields 1.08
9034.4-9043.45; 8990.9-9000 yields 0.94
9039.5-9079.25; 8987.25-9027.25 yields 1.03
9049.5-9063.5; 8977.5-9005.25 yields 1.00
